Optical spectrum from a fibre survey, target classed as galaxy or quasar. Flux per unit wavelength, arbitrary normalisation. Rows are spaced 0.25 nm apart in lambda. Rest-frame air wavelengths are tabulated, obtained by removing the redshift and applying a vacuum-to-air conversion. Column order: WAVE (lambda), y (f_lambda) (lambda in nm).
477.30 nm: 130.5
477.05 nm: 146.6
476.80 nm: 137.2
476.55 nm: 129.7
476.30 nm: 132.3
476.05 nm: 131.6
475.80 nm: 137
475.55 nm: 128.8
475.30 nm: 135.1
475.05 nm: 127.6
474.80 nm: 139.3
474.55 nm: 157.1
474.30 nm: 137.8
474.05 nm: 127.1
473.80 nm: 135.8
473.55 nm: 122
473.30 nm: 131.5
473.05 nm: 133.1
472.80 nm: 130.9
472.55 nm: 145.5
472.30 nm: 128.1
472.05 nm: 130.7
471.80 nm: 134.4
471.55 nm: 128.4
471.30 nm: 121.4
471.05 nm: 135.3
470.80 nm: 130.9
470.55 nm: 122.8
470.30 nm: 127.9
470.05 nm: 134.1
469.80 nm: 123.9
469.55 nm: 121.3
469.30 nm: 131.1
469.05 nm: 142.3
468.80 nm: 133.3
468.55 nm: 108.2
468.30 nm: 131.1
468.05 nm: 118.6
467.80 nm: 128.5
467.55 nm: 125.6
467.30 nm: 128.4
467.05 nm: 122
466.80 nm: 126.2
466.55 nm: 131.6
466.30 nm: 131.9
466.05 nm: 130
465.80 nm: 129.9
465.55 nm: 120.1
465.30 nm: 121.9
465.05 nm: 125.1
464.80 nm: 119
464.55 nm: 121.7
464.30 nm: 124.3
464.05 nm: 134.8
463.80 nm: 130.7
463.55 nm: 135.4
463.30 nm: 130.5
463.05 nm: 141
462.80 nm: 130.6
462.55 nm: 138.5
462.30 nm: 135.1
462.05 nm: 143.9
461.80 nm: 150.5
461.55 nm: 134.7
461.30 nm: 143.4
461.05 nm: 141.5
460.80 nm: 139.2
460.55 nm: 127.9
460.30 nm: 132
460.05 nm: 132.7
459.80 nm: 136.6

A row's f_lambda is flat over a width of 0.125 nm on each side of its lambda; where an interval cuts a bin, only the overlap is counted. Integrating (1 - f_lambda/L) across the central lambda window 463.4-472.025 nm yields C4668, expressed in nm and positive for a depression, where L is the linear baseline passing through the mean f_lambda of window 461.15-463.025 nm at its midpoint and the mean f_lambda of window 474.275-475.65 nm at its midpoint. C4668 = 0.71 nm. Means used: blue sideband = 140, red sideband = 138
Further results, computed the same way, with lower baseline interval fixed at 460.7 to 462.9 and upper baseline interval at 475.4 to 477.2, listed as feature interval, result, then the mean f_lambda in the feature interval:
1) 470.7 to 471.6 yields 0.050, 129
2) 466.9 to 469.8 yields 0.236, 126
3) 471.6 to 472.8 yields 0.020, 134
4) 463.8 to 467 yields 0.280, 126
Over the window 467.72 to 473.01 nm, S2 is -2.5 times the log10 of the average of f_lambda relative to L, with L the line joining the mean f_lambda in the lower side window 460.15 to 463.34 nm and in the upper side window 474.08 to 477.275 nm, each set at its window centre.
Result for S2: 0.06 mag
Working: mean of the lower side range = 138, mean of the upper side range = 136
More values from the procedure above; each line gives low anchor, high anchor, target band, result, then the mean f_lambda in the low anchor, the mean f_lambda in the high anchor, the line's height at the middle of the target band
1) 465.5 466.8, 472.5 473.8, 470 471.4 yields 0.02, 129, 132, 131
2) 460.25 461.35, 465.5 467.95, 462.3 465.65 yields 0.02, 137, 128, 132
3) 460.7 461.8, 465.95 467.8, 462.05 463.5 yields 0.01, 141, 128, 137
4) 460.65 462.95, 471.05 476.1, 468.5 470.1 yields 0.06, 140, 133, 136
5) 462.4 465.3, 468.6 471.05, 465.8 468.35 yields 0.02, 130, 129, 130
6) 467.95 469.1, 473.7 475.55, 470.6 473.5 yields 0.01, 126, 137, 132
